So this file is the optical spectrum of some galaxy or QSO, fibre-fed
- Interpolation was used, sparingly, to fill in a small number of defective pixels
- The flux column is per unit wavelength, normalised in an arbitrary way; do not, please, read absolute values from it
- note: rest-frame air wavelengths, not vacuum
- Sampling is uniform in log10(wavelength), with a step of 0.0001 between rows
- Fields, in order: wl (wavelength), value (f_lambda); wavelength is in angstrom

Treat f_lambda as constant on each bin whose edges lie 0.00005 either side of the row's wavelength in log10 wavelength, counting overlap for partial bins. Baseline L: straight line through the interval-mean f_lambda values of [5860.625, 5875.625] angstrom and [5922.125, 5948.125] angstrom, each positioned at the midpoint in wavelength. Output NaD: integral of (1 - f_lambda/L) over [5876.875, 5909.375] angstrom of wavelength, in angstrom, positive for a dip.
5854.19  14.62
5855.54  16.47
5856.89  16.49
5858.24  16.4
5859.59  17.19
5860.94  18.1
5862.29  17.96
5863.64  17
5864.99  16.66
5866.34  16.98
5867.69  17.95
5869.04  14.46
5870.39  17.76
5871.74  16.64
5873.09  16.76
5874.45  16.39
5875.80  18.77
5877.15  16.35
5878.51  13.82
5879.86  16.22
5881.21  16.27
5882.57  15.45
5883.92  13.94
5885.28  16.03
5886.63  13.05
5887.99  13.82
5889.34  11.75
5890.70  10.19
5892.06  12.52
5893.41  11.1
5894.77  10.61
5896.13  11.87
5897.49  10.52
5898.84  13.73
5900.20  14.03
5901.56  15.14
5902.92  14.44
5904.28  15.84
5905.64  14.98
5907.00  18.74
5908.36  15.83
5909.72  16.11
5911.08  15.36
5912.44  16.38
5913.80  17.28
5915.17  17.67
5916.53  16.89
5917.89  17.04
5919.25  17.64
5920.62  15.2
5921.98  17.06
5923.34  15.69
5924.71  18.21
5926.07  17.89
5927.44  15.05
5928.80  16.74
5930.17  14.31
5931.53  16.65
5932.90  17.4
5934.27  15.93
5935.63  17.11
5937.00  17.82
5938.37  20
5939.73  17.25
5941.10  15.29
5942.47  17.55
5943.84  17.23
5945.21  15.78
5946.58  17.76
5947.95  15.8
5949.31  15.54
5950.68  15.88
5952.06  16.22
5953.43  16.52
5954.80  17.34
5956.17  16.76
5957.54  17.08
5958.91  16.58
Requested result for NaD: 5.6 angstrom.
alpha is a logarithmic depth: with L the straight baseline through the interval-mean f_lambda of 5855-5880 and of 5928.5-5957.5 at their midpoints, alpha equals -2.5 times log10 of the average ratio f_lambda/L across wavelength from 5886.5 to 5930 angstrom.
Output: 0.121 mag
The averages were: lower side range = 16.8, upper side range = 16.7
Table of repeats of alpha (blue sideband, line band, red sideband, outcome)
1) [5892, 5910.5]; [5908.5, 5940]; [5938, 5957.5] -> -0.10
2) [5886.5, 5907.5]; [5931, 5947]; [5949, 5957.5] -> -0.10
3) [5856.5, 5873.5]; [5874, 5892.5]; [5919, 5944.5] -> 0.16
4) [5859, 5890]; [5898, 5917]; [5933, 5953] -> 0.04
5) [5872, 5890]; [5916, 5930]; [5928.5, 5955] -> -0.03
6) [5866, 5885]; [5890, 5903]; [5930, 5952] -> 0.31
